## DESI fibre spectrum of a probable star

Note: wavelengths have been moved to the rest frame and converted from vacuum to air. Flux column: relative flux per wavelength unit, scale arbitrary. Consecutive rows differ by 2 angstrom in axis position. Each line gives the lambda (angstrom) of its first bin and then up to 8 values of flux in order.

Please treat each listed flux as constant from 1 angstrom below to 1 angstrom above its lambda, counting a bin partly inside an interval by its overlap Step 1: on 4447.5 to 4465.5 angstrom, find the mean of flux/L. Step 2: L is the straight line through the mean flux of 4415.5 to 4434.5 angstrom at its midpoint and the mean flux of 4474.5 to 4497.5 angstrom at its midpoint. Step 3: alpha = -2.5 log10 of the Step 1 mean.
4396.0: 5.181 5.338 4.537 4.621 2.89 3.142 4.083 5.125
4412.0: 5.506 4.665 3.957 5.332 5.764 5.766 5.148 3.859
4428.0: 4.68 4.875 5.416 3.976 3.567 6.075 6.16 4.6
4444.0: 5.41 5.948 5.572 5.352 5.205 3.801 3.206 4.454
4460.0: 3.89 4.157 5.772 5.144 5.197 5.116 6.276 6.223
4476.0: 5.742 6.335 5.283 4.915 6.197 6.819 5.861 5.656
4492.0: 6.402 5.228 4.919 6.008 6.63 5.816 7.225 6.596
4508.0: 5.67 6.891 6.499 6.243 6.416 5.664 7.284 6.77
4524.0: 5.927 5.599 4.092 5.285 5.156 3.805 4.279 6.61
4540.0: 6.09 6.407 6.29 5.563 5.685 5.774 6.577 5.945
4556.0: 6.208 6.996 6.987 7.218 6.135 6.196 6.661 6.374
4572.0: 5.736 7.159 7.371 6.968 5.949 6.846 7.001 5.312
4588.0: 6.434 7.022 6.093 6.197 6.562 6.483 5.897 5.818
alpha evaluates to 0.17 mag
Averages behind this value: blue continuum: 4.93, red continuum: 5.78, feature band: 4.59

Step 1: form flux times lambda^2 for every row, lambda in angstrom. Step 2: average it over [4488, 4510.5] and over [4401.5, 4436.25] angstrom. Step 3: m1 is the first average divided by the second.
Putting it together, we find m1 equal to 1.37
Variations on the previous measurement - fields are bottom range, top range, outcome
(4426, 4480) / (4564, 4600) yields 1.35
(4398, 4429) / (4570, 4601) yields 1.51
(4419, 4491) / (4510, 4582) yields 1.23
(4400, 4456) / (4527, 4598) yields 1.36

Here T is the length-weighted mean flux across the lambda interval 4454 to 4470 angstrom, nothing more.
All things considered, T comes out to 4.53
